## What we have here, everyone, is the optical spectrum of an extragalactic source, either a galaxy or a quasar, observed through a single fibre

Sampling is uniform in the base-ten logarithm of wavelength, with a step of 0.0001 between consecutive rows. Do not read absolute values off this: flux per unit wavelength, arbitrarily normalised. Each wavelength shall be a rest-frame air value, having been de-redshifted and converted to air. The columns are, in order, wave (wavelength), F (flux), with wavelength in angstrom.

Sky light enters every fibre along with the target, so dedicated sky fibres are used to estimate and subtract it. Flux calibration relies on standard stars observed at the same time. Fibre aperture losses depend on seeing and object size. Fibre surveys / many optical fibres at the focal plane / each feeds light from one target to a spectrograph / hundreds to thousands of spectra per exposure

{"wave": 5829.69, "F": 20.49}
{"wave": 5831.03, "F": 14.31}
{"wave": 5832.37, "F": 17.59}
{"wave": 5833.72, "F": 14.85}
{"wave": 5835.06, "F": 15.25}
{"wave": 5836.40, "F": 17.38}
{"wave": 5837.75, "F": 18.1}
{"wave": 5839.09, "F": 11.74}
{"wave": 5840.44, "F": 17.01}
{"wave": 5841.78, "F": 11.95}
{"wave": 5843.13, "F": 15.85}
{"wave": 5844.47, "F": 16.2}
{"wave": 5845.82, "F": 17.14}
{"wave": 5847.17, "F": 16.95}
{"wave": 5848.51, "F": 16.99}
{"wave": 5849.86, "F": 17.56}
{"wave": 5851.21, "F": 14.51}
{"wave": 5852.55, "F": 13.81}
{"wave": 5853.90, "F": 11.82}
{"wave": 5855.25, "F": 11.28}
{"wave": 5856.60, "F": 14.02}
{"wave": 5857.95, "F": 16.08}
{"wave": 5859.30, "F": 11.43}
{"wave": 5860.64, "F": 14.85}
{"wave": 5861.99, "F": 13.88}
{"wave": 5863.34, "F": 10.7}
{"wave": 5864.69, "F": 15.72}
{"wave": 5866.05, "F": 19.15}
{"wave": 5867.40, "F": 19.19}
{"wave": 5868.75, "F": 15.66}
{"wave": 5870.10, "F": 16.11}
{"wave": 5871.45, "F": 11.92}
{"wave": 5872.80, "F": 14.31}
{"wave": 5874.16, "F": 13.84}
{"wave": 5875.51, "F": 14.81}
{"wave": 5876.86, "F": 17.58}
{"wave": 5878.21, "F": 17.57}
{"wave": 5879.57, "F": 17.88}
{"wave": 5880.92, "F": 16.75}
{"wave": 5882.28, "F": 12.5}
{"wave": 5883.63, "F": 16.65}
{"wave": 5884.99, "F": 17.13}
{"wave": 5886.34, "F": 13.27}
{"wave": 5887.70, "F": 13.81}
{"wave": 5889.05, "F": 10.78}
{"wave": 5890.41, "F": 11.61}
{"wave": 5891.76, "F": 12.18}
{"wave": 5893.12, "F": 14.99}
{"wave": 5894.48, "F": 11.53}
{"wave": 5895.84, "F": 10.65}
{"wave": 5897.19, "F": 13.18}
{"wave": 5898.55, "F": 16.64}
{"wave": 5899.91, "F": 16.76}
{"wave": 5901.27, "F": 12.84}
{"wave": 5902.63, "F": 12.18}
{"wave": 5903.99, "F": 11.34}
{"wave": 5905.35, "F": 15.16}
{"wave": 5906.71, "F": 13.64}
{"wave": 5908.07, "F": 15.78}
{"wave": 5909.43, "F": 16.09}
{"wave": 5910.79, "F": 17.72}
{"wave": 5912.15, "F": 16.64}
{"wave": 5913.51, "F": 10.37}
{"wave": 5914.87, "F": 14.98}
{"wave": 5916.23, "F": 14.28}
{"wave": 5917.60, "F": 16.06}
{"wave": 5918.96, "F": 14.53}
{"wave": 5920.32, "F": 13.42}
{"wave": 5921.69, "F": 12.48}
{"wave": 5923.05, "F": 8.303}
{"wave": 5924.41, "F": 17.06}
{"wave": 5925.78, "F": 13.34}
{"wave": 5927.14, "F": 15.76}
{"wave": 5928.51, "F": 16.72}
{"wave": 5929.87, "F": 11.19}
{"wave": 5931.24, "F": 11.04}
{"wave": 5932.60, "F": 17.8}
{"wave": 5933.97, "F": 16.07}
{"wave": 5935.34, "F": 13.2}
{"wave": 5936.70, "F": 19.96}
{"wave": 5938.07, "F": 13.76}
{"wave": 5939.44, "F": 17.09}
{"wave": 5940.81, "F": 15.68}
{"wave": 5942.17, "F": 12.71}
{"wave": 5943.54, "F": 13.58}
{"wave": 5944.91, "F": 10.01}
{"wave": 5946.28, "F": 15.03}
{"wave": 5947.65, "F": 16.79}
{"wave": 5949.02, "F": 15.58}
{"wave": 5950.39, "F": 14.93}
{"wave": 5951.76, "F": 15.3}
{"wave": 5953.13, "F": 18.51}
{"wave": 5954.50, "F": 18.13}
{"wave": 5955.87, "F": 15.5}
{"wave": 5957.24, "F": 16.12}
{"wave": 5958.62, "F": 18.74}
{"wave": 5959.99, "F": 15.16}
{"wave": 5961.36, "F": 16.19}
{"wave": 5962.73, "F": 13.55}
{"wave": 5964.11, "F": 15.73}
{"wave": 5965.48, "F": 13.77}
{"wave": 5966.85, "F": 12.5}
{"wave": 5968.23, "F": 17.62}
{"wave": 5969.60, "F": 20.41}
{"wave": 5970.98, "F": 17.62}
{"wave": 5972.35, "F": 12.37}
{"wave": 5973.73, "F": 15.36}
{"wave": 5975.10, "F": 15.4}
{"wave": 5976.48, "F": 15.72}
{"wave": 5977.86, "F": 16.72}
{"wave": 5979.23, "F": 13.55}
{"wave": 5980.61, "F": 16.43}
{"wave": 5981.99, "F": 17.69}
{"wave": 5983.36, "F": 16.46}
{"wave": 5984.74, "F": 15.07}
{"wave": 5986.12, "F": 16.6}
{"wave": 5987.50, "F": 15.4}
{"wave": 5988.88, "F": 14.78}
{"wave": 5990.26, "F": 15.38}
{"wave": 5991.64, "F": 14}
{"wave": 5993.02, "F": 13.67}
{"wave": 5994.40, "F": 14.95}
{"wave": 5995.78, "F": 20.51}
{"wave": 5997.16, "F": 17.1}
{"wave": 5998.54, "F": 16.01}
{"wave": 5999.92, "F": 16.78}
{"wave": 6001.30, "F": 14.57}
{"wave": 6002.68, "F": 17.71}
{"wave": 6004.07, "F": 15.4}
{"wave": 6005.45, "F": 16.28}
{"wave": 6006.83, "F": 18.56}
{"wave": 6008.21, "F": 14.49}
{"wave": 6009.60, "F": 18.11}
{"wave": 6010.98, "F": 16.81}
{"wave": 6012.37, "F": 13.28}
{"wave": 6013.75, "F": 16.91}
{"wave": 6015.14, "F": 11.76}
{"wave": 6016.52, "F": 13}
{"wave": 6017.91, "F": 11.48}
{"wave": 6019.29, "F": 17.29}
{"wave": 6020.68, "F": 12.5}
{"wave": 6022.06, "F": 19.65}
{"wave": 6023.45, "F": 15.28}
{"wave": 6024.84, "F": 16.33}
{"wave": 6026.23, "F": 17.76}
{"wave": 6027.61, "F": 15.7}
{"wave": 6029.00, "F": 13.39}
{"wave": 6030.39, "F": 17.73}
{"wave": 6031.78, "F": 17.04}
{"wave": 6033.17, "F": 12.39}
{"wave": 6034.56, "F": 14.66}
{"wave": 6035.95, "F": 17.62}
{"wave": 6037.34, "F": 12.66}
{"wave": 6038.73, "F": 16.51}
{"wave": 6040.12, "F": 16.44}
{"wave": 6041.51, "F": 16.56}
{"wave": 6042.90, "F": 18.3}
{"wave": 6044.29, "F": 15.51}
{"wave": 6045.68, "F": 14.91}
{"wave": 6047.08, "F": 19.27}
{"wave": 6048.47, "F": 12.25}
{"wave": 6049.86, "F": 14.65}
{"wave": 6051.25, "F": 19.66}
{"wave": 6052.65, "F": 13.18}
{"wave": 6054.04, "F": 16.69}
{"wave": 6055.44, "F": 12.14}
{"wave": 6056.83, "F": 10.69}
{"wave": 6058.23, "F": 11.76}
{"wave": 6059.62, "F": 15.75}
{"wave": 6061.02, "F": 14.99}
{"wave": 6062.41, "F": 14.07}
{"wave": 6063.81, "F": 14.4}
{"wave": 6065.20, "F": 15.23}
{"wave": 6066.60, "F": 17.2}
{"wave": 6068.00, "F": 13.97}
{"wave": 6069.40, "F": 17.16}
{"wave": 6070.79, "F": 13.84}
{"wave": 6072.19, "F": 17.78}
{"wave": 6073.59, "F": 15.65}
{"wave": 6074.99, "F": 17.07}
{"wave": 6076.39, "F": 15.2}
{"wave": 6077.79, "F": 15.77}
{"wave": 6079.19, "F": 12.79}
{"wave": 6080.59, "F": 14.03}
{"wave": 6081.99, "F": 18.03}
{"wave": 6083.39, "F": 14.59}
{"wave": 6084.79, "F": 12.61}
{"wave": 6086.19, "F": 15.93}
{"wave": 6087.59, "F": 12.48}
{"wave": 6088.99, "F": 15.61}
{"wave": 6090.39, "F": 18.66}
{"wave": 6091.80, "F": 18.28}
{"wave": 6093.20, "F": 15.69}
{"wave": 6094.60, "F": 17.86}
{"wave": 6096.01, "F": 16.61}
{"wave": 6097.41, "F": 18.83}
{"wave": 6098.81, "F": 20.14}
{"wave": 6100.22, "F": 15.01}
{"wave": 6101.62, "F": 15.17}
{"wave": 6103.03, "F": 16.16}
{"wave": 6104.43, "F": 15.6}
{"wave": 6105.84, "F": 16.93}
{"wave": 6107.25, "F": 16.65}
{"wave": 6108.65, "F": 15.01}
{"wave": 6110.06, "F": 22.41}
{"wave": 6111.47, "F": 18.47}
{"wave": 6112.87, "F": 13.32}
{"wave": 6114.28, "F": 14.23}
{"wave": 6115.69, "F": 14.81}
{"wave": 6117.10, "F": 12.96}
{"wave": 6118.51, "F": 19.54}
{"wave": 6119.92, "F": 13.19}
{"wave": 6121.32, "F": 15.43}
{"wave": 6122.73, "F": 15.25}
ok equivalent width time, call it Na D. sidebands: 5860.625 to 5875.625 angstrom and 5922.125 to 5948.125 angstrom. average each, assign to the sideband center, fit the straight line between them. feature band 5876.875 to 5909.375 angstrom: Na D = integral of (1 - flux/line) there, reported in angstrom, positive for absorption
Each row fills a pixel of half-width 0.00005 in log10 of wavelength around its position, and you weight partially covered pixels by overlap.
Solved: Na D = 1.3 angstrom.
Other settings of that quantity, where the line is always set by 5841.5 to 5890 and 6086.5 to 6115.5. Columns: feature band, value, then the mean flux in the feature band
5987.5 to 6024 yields 0.8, 15.6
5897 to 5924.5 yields 1.9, 14.2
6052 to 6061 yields 1.6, 13.5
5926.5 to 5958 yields 0.6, 15.2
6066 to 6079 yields 0.5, 15.8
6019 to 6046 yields 0.4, 15.9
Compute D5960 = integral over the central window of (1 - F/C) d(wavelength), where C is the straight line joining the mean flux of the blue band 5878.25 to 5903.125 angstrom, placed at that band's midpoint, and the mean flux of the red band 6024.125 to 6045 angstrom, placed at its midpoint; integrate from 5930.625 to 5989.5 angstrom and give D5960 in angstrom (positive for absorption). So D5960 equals -2.5 angstrom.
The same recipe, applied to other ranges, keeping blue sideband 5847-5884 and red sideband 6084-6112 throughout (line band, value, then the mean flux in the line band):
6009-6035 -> 1.37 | 15.3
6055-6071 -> 2.08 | 14.3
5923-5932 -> 1.03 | 13.7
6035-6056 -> 0.72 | 15.8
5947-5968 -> -0.11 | 15.8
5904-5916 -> 0.46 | 14.8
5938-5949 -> 0.84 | 14.4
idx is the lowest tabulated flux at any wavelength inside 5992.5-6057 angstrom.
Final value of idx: 10.69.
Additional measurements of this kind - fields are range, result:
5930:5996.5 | 10.01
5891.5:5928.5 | 8.303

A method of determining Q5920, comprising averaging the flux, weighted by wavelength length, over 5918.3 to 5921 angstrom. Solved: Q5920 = 14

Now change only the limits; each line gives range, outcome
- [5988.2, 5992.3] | 14.7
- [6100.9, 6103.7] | 15.7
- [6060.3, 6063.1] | 14.5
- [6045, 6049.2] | 15.5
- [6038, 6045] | 16.7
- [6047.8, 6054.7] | 15.3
